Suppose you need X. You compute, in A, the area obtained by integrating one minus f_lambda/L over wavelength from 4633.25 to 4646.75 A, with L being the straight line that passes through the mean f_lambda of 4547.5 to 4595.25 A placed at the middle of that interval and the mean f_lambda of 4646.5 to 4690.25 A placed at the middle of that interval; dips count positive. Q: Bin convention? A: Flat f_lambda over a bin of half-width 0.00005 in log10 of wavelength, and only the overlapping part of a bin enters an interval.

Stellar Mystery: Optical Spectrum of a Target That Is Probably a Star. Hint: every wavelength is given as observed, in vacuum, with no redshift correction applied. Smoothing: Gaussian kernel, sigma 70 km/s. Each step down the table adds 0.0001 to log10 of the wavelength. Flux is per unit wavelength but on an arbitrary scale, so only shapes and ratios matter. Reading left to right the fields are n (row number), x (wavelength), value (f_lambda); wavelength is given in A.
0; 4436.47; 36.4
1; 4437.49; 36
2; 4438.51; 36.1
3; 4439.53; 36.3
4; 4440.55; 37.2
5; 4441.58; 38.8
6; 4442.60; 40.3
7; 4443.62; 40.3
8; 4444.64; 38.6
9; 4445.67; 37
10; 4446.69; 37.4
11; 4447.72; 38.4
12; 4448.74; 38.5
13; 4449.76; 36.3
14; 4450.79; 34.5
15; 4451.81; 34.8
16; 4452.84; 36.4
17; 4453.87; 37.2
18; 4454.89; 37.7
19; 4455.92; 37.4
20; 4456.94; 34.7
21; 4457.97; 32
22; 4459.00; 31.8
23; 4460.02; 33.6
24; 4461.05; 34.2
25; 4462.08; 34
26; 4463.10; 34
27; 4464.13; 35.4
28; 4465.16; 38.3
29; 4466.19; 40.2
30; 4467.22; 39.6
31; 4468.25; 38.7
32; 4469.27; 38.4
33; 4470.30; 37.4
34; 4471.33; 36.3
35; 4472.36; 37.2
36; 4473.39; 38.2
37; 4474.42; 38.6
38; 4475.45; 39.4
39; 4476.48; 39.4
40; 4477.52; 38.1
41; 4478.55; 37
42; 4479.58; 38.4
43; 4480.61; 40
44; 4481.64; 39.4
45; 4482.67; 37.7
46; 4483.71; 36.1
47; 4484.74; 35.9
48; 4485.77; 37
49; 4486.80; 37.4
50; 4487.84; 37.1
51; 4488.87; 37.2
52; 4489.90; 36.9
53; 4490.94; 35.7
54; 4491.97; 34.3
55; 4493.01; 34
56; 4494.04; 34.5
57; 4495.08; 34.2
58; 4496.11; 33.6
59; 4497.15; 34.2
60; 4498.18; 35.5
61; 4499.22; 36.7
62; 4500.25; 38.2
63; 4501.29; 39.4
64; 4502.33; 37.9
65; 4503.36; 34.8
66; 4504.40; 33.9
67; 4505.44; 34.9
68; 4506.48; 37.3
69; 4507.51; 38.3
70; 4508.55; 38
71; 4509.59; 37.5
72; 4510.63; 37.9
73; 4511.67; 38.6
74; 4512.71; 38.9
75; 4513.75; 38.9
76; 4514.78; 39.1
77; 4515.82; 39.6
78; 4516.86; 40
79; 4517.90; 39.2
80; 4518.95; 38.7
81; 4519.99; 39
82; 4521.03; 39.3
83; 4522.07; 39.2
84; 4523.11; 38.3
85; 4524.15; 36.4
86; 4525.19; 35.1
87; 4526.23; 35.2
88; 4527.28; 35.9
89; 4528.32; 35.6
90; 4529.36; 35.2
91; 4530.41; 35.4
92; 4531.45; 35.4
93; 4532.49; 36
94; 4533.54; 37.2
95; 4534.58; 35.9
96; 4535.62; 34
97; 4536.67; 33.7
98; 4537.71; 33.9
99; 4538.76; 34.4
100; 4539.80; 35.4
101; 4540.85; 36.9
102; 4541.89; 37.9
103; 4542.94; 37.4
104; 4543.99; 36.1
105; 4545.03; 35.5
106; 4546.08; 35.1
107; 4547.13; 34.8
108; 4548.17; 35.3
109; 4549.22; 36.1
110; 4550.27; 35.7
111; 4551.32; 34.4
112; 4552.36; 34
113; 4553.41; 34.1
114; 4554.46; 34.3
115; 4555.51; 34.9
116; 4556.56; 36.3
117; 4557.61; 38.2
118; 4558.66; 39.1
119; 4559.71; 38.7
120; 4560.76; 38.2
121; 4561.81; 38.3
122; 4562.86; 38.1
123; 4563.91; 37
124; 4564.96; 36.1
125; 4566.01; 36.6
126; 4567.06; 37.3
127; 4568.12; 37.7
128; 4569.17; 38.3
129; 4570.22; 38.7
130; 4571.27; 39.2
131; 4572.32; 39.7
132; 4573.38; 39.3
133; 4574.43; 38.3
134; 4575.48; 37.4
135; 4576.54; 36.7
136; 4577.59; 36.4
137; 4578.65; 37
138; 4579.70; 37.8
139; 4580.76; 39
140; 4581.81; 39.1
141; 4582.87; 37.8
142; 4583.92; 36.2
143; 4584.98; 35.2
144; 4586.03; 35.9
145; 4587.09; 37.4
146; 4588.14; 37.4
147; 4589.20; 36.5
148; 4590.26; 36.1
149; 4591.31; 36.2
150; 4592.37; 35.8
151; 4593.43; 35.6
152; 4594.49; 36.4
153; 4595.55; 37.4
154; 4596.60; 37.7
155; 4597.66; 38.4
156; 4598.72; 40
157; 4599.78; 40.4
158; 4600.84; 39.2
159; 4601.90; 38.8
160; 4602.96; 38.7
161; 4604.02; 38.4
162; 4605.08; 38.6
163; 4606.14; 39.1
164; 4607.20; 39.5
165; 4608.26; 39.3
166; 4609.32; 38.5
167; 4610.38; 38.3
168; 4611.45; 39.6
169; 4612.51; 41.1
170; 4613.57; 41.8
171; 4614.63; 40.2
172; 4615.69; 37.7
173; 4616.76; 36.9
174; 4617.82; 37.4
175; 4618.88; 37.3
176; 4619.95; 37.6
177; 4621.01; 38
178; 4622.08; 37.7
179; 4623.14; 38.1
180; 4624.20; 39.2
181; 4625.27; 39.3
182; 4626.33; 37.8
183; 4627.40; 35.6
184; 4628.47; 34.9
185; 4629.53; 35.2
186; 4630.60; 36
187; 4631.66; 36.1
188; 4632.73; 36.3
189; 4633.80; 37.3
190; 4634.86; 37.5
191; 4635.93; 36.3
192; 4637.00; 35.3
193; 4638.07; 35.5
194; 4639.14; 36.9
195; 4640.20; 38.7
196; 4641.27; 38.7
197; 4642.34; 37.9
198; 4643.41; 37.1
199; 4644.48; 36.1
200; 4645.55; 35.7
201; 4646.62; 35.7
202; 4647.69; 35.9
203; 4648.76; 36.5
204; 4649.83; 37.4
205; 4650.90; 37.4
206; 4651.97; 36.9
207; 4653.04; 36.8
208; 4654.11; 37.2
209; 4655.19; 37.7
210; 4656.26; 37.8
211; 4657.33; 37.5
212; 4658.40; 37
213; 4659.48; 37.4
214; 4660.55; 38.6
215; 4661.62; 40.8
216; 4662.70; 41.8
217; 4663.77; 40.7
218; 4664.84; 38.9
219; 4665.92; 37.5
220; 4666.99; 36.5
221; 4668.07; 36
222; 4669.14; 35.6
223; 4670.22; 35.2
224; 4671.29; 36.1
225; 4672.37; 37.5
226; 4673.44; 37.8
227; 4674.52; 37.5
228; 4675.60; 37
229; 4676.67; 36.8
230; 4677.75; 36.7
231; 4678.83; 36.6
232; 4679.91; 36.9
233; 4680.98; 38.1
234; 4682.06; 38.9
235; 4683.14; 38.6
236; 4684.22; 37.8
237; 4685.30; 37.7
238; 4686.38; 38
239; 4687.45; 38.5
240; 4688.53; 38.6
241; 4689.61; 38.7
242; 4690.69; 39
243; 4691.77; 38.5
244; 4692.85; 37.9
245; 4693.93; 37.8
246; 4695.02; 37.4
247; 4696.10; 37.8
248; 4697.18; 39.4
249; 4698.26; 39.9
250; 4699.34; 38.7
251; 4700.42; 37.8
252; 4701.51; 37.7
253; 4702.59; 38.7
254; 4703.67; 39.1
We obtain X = 0.20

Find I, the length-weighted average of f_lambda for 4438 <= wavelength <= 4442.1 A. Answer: 37.1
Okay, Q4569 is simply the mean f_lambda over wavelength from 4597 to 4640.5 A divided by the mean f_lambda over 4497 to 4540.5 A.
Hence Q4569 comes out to 1.03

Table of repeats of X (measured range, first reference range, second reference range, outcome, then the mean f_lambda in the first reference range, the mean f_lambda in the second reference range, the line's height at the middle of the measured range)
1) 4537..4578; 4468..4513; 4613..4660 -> 0.5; 37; 37.2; 37.1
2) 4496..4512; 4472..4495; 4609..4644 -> 0.2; 37.2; 37.6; 37.2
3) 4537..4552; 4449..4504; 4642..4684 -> 0.5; 36.5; 37.4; 36.9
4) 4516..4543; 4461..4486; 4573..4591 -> 0.6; 37.6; 37.2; 37.4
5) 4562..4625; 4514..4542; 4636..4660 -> -2.0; 36.8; 36.9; 36.9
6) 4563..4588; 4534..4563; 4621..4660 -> -0.9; 35.9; 37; 36.2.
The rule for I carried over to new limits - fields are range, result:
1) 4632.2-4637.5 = 36.5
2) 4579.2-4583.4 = 38.4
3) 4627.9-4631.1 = 35.3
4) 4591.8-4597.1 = 36.6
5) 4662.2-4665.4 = 40.5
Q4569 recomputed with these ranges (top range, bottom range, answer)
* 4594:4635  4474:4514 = 1.03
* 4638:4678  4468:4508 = 1.01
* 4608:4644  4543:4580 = 1.02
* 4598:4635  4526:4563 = 1.07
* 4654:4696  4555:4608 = 1.00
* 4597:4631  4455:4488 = 1.04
